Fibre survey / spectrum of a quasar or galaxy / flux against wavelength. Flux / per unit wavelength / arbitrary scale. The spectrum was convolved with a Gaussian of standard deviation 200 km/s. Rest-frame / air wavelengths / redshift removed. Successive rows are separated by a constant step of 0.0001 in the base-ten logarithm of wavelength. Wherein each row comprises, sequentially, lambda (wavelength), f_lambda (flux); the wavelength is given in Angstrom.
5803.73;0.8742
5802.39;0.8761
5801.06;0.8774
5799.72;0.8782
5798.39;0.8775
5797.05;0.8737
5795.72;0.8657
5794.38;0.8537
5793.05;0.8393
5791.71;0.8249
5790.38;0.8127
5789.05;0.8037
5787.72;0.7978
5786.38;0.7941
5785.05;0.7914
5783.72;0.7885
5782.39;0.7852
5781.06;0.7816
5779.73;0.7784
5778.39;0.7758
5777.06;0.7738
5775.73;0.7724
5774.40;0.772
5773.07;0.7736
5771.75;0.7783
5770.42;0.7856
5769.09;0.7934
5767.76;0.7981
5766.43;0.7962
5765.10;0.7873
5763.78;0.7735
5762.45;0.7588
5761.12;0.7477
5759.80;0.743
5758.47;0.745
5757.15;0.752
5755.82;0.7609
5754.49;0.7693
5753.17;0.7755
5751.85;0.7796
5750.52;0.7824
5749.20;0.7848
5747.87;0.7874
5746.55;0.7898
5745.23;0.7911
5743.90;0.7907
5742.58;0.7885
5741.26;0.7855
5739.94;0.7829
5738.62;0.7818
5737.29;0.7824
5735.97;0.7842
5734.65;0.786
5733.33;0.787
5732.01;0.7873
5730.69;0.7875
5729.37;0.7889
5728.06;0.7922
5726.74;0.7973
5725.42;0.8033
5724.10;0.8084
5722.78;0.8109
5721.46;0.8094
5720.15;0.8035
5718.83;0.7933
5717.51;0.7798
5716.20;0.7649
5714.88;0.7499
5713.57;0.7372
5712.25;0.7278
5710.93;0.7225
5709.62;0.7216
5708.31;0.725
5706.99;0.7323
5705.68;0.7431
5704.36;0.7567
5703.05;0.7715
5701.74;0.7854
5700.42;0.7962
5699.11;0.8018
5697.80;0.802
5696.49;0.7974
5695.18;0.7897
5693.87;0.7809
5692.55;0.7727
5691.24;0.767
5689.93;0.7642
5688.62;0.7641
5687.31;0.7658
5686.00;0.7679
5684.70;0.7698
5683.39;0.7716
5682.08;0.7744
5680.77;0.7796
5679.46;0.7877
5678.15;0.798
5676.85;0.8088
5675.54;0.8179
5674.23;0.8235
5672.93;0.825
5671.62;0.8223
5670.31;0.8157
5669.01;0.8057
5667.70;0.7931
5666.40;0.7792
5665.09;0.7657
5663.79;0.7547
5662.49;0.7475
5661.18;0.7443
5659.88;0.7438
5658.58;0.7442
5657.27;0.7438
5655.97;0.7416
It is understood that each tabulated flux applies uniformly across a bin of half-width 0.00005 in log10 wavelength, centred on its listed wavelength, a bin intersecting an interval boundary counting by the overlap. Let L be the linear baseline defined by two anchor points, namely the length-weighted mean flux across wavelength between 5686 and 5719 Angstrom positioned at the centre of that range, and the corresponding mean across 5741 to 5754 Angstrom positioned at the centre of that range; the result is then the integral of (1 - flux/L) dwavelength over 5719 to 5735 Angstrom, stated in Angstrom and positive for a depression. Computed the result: -0.4 Angstrom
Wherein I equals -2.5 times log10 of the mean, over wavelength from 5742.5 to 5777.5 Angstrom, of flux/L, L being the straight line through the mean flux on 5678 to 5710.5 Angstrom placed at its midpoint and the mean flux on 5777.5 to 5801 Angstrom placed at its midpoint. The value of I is 0.04 mag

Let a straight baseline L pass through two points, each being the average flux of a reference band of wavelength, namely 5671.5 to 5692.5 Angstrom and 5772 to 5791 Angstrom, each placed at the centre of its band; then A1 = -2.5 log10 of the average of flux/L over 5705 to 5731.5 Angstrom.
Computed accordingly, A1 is 0.02 mag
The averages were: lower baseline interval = 0.787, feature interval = 0.77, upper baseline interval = 0.786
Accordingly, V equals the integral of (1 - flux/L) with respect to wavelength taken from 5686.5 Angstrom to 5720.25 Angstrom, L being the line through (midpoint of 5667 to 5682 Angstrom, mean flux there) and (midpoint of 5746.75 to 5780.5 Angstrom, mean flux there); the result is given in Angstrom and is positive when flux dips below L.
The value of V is 1.3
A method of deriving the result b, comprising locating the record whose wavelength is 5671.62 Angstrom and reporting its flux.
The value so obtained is 0.8223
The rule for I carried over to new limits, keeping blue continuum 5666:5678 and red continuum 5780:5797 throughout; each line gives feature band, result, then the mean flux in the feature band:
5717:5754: 0.03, 0.79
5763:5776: 0.04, 0.783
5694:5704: 0.03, 0.791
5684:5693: 0.06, 0.768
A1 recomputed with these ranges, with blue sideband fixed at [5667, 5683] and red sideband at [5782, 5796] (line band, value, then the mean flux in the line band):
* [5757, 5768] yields 0.06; 0.767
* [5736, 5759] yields 0.04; 0.778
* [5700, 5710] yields 0.07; 0.754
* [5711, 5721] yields 0.06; 0.764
